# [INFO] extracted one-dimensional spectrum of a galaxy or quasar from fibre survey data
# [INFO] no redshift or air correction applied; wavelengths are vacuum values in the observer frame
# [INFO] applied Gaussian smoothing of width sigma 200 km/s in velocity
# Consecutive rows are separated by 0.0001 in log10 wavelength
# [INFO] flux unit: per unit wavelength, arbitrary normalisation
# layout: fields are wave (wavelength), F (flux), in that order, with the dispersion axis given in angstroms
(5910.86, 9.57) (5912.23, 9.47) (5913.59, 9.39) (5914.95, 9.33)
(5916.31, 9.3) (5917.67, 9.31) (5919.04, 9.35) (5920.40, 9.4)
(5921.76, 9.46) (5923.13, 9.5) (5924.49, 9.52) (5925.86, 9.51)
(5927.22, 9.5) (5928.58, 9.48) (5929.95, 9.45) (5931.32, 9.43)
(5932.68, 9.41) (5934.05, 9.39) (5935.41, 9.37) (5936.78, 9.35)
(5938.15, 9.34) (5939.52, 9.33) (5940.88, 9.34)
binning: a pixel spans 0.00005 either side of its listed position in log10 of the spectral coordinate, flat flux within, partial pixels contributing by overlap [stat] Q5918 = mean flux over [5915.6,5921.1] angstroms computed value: 9.35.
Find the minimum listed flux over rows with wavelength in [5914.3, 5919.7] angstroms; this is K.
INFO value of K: 9.3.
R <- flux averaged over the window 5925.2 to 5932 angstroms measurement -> 9.48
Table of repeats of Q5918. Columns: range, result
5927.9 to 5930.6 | 9.46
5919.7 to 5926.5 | 9.48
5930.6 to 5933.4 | 9.41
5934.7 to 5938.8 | 9.35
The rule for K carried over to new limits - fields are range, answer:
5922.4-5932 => 9.43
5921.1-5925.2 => 9.46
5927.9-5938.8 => 9.34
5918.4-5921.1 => 9.35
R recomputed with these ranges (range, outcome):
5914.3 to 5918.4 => 9.31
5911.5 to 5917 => 9.37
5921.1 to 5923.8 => 9.46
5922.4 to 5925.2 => 9.48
